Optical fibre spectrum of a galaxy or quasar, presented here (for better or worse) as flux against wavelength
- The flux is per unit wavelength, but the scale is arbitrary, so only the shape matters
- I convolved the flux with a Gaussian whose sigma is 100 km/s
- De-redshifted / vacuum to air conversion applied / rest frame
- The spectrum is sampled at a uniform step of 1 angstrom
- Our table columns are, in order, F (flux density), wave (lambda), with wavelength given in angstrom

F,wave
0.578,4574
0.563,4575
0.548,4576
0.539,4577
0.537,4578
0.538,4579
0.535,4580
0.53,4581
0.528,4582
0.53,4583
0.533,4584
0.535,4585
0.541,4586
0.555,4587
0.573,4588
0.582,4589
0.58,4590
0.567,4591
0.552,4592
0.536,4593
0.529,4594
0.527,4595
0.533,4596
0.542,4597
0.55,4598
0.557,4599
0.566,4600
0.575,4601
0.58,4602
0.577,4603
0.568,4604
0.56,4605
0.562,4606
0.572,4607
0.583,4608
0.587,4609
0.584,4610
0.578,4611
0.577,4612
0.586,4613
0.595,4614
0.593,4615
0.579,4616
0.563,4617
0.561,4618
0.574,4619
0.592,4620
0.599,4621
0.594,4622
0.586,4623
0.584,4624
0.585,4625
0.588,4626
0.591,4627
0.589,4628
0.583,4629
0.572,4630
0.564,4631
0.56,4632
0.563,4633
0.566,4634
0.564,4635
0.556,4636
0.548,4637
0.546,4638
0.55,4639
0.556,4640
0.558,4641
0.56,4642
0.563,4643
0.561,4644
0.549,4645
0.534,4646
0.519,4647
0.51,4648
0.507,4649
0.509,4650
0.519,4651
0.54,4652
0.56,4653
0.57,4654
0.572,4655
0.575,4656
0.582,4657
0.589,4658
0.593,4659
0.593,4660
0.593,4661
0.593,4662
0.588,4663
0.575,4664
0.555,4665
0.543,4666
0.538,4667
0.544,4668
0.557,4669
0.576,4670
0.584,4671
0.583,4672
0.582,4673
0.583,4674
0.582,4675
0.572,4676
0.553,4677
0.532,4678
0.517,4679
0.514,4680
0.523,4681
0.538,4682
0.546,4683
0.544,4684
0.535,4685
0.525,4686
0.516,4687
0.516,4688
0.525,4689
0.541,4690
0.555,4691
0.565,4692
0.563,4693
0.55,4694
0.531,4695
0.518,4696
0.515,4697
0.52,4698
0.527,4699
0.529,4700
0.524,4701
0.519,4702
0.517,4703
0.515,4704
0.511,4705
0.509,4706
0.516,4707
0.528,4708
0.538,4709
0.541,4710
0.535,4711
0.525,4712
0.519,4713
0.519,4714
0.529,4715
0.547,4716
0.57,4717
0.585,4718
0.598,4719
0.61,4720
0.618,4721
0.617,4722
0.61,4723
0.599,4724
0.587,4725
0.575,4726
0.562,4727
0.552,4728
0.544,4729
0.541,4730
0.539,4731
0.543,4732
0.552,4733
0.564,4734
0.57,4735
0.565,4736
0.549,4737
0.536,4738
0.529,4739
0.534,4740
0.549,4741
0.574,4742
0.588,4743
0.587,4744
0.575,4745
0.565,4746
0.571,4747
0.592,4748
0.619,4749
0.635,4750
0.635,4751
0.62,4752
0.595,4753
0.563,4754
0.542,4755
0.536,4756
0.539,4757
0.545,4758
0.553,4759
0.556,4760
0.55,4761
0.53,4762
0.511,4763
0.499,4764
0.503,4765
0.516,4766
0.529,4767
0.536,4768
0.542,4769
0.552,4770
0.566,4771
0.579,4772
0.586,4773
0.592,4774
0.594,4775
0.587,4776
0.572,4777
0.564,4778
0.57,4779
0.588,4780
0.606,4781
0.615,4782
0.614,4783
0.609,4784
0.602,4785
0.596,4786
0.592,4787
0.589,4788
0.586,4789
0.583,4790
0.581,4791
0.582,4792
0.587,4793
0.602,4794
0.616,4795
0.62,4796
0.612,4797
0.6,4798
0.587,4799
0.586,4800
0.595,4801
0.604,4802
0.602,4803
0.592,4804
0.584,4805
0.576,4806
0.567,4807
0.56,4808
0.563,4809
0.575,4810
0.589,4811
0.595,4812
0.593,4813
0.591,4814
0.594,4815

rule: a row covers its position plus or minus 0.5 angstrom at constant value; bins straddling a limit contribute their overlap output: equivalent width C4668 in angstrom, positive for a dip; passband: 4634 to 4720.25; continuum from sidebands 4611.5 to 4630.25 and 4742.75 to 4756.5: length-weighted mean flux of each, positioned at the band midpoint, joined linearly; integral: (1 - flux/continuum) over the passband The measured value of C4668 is 5.6 angstrom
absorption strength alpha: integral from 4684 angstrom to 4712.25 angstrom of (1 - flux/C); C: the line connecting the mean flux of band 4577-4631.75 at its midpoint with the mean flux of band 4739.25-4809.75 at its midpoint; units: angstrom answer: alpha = 2.08 angstrom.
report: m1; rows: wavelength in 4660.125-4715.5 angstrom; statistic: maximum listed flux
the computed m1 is 0.593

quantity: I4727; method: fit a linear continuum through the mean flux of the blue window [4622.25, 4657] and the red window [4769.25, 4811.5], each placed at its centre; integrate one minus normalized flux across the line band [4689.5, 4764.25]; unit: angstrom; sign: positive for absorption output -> 2.7 angstrom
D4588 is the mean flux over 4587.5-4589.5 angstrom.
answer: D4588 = 0.577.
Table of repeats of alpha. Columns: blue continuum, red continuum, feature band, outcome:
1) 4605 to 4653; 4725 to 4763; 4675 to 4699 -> 1.2 angstrom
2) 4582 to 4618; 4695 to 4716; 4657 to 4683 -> -1.3 angstrom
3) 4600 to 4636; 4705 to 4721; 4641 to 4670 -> 0.4 angstrom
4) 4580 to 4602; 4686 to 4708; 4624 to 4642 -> -0.9 angstrom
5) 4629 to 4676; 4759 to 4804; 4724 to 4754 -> 0.0 angstrom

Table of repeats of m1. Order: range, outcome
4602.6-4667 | 0.599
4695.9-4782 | 0.635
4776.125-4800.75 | 0.62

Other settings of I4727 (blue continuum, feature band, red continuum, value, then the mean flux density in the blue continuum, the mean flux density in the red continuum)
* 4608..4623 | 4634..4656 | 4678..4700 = 0.64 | 0.583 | 0.532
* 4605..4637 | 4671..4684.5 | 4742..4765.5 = 0.47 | 0.578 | 0.566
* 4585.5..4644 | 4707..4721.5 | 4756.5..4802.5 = 0.48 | 0.568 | 0.574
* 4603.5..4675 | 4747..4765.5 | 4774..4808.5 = 0.74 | 0.568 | 0.592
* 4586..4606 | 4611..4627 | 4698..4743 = -0.78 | 0.558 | 0.551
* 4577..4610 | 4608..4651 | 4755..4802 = -0.64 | 0.554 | 0.573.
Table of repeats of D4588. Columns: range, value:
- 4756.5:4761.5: 0.549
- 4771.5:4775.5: 0.588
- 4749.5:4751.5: 0.635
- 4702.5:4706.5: 0.513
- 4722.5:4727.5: 0.587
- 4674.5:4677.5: 0.569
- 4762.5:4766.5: 0.507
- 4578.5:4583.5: 0.532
